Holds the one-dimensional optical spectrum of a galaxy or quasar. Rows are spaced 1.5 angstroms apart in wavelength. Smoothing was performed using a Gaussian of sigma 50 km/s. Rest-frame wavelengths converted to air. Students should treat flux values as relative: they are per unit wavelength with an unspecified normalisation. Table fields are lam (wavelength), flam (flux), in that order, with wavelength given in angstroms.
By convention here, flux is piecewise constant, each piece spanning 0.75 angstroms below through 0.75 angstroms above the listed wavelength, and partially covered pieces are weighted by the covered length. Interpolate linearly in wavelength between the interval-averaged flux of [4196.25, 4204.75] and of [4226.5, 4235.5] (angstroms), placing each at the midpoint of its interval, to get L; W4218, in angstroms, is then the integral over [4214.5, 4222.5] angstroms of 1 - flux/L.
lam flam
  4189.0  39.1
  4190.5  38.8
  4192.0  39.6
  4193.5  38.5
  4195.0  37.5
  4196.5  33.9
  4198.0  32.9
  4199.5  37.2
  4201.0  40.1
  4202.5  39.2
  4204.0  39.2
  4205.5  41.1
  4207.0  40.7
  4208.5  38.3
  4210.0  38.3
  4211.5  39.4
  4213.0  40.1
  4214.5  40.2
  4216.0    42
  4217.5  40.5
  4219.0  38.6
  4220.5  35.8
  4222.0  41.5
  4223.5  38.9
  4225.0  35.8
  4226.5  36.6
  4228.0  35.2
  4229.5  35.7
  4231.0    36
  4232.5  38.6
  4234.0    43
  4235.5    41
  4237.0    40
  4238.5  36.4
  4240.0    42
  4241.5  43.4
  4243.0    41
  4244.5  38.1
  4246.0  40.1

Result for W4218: -0.4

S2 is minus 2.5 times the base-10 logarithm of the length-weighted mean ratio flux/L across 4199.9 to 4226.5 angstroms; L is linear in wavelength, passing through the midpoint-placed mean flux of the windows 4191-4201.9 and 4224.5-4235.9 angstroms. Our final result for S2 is -0.05 mag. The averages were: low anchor 37.2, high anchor 37.7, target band 39.3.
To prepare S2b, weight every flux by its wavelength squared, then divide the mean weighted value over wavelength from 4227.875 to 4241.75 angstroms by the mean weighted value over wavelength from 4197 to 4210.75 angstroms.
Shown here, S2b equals 1.03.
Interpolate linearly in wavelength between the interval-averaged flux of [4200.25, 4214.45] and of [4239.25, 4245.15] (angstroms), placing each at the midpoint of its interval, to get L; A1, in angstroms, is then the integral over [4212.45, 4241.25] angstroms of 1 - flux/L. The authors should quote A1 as 1.1 angstroms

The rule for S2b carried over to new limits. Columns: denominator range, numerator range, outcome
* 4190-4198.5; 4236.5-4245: 1.11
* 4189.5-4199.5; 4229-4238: 1.08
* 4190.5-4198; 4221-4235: 1.04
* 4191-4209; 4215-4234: 1.01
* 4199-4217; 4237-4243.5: 1.04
